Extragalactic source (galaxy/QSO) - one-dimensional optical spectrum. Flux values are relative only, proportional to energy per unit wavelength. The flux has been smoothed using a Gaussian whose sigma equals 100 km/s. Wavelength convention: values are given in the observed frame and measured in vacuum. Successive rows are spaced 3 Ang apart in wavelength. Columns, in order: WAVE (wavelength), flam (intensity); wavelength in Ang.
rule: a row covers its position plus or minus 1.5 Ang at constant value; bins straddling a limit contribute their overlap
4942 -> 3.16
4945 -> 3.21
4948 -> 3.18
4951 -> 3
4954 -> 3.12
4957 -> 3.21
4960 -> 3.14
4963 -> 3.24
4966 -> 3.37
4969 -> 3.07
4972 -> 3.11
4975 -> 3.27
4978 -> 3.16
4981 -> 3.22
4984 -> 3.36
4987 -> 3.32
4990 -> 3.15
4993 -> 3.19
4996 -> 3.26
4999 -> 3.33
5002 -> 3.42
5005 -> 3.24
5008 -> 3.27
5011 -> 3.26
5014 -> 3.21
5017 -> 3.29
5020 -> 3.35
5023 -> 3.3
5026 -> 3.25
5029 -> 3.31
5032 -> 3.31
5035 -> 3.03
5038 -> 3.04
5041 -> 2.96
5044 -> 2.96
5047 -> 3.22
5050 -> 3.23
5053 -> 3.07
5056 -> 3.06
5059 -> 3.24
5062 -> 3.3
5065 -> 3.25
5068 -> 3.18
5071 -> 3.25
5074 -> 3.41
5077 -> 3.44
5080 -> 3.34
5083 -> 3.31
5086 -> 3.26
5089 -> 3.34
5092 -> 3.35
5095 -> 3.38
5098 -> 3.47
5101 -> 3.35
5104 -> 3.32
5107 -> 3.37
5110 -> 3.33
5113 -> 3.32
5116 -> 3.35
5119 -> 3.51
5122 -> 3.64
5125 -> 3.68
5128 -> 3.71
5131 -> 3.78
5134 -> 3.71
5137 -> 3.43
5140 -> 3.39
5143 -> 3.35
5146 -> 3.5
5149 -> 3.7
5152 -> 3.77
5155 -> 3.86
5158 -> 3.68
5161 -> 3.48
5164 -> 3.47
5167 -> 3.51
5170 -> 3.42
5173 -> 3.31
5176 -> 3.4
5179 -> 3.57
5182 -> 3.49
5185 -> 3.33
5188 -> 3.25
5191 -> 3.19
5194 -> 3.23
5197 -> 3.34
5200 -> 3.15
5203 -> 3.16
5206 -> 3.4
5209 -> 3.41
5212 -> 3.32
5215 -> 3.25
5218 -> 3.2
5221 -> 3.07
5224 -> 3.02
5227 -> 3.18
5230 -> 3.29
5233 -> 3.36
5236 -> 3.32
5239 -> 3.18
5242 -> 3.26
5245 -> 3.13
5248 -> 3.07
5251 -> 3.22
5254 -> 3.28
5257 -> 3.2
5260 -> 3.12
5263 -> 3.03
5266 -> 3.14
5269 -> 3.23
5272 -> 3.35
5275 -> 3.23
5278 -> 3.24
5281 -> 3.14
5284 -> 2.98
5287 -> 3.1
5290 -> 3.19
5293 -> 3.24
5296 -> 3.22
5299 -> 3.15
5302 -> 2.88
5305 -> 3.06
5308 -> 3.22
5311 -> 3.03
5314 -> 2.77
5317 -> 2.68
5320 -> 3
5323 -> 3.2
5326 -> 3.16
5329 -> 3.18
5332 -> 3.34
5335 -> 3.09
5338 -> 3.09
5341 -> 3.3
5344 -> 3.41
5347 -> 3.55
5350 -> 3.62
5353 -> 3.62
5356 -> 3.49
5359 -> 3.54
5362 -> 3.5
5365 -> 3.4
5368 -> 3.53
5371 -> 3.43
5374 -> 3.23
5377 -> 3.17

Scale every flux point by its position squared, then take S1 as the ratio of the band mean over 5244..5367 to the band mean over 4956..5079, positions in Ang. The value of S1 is 1.11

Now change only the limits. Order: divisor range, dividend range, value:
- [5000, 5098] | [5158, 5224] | 1.08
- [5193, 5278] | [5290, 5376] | 1.05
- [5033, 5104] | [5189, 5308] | 1.06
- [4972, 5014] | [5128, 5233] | 1.12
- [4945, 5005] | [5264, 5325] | 1.09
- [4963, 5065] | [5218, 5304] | 1.09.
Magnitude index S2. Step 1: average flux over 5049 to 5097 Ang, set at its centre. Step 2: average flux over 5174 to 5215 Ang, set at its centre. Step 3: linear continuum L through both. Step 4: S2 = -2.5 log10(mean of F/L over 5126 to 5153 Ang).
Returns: -0.09 mag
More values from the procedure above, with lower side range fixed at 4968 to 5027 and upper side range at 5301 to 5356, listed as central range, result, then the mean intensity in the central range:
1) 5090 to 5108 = -0.05 mag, 3.37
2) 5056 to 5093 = -0.02 mag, 3.3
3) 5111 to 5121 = -0.06 mag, 3.4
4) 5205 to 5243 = -0.01 mag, 3.25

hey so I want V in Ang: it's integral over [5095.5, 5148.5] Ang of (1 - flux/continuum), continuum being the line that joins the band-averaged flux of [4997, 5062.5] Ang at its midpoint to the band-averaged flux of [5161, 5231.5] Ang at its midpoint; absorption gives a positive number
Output -3.6 Ang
